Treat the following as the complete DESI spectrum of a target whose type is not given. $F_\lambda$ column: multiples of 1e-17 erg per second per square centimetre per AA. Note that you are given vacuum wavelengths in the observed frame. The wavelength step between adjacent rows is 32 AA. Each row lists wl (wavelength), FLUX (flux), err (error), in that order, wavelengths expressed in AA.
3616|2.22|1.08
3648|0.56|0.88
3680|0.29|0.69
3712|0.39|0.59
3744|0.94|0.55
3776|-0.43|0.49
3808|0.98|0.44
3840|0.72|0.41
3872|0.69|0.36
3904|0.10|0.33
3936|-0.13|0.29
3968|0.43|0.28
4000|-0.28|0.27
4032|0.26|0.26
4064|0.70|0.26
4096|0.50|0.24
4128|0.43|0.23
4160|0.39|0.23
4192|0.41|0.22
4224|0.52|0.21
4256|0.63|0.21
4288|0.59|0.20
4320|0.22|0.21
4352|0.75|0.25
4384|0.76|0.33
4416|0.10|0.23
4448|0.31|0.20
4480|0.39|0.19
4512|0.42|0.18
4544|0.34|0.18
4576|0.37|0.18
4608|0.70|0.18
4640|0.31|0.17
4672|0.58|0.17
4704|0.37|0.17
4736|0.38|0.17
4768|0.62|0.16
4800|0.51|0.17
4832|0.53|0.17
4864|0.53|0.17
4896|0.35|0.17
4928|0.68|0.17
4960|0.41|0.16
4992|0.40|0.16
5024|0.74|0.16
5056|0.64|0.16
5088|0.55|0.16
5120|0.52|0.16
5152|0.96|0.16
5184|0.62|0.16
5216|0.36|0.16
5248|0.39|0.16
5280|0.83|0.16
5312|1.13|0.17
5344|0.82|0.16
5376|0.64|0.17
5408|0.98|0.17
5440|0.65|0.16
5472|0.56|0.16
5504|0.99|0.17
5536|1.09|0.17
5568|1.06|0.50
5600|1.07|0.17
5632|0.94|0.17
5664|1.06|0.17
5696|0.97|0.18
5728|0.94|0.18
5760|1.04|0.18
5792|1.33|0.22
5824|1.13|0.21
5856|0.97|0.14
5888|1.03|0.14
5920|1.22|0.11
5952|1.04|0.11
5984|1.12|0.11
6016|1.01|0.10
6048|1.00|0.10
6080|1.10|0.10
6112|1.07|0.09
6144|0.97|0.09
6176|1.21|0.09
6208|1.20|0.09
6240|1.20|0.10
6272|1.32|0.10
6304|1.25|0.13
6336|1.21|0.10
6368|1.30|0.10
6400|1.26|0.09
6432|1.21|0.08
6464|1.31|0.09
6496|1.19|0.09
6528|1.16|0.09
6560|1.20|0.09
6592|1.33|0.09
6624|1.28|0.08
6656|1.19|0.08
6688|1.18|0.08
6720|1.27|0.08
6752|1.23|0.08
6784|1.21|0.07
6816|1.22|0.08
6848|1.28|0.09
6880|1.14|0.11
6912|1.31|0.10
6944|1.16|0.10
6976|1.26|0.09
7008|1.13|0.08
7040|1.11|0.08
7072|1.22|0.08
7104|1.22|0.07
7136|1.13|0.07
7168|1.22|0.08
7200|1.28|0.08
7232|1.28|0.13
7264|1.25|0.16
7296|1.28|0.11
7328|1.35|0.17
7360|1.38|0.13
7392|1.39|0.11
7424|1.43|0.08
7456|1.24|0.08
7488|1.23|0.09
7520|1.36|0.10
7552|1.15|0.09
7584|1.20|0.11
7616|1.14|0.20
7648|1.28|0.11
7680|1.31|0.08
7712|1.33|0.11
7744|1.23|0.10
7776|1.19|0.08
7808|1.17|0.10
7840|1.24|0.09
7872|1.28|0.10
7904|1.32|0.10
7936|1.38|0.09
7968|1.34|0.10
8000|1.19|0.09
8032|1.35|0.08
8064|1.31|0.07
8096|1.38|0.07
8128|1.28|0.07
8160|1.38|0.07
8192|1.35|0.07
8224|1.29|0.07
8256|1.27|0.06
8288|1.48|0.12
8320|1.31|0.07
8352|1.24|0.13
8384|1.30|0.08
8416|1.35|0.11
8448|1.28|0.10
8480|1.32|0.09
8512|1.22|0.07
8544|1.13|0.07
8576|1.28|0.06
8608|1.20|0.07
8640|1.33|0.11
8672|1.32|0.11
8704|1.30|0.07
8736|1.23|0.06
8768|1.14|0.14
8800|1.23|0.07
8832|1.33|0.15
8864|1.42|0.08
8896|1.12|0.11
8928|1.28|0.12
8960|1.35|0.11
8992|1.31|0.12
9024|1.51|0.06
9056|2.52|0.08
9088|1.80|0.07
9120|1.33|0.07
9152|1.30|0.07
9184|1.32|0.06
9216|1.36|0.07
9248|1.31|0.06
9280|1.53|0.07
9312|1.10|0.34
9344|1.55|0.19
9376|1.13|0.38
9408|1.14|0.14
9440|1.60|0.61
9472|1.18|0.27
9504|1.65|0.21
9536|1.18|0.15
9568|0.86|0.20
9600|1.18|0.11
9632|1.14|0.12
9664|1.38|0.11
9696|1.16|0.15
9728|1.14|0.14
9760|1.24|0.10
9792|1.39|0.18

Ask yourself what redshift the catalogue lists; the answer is 0.38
